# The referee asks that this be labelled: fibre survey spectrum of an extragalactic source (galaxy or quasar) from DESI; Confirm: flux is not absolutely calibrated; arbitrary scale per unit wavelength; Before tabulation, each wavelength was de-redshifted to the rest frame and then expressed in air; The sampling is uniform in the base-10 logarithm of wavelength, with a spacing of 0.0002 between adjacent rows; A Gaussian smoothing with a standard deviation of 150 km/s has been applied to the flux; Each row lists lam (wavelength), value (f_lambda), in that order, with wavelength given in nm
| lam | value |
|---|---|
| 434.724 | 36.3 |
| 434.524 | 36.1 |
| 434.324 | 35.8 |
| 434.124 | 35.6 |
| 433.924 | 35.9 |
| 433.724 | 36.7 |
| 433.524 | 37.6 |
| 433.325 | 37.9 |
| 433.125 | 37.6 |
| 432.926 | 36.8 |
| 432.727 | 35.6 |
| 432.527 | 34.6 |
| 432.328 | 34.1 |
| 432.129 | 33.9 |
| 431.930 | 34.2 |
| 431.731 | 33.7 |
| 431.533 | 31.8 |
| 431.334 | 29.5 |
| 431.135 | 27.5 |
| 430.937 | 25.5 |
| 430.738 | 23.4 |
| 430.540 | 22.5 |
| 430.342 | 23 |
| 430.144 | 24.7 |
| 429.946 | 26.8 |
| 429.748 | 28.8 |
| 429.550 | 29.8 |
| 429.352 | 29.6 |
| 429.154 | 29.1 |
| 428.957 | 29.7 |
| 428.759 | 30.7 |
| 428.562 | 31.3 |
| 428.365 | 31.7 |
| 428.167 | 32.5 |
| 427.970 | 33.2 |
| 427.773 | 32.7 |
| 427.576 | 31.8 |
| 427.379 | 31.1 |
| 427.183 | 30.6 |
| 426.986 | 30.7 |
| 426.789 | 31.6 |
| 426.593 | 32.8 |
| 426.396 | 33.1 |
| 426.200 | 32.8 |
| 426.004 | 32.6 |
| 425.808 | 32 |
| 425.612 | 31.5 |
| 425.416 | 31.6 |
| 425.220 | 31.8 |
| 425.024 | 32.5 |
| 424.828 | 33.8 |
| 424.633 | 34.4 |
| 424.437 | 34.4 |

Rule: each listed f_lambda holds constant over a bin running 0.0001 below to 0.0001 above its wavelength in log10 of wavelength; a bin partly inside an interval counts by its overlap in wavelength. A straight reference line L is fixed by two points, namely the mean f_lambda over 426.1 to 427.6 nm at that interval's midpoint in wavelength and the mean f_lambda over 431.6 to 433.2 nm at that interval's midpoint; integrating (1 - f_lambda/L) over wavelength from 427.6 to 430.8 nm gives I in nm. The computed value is 0.41 nm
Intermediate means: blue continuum 31.8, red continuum 35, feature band 28.8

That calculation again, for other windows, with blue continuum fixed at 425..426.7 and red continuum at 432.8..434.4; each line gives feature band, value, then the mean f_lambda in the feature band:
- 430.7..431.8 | 0.208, 28.7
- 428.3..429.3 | 0.105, 30.4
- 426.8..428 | 0.058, 31.6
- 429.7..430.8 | 0.318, 24.7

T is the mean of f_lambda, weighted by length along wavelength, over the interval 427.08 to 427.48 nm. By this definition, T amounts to 30.9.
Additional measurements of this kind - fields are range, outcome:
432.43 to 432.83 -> 35.1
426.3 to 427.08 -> 32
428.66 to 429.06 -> 30.2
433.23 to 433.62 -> 37.8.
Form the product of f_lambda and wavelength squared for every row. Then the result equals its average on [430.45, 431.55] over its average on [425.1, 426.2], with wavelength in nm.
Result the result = 0.8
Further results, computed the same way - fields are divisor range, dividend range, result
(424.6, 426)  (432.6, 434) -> 1.18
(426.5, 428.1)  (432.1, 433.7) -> 1.17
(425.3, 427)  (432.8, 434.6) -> 1.18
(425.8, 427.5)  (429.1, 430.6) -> 0.85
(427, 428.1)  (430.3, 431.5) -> 0.82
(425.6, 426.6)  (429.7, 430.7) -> 0.78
